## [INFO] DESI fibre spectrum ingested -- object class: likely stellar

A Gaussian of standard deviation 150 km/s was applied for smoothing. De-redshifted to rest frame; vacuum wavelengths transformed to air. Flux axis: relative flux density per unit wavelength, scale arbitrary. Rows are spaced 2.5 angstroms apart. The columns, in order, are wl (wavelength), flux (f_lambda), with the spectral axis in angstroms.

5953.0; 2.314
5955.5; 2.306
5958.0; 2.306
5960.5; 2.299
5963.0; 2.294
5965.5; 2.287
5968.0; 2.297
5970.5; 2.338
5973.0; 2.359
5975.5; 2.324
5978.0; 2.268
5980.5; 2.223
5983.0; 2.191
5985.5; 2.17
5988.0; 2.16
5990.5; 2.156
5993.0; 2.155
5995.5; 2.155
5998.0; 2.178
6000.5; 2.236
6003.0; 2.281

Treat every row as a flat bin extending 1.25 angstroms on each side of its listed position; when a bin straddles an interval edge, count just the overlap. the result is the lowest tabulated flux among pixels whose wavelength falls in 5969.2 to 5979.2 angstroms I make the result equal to 2.268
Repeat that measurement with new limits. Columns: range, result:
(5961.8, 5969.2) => 2.287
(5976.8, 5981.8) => 2.223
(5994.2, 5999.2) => 2.155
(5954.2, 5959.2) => 2.306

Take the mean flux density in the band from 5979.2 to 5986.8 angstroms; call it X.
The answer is 2.19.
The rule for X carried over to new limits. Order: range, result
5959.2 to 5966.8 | 2.29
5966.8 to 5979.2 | 2.32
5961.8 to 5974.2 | 2.31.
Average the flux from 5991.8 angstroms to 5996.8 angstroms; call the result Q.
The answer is 2.16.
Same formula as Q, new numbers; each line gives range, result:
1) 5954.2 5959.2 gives 2.31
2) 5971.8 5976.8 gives 2.34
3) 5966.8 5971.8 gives 2.32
